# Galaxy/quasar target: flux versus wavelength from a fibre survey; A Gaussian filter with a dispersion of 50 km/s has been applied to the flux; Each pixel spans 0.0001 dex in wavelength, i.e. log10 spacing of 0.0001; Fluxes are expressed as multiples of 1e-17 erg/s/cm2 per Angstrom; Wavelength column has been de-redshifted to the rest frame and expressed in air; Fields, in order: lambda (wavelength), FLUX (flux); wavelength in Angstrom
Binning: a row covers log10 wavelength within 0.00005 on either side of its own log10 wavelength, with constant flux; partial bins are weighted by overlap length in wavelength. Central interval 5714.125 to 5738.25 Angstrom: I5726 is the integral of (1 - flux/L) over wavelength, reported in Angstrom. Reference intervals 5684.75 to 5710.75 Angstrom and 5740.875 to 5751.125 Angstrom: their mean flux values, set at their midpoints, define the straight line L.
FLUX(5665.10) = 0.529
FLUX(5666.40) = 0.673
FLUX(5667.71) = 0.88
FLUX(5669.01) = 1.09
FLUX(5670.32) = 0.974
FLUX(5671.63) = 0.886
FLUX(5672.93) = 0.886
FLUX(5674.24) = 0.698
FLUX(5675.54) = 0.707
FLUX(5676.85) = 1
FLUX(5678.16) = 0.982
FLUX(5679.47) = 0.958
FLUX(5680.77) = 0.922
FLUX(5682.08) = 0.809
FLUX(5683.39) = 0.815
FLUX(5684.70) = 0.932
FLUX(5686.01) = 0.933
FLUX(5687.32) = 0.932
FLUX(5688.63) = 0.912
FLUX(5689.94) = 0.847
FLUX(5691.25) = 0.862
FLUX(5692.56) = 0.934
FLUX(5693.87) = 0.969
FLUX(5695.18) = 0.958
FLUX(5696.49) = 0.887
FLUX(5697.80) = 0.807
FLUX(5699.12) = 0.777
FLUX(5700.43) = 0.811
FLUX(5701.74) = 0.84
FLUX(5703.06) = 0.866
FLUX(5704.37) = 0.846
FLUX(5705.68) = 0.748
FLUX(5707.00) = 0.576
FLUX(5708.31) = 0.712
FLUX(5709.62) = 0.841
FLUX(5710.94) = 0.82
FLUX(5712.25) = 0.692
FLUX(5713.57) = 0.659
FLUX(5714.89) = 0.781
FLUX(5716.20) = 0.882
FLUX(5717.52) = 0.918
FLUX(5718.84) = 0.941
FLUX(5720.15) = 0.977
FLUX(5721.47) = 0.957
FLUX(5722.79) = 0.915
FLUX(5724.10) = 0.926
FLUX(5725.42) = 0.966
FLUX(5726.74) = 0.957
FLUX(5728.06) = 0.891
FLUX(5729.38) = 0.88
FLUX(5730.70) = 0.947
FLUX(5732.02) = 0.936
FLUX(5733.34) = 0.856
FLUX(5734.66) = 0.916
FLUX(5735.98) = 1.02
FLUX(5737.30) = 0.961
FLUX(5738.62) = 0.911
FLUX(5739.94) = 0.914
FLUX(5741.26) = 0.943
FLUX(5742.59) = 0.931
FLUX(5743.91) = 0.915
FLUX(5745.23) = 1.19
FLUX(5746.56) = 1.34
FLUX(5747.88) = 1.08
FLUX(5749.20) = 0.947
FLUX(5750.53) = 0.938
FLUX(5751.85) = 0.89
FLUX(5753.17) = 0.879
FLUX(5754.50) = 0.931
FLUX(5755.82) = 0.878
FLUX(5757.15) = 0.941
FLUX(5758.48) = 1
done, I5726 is 0.9 Angstrom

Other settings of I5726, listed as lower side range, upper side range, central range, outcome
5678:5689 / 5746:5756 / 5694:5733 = 3.70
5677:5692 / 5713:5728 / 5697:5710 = 1.72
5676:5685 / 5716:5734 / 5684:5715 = 2.89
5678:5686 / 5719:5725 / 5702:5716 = 2.56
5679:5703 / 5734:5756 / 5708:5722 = 1.35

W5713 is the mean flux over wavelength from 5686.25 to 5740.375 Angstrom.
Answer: 0.872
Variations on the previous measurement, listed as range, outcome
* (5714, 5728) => 0.916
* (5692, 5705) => 0.869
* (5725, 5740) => 0.93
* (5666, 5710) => 0.862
